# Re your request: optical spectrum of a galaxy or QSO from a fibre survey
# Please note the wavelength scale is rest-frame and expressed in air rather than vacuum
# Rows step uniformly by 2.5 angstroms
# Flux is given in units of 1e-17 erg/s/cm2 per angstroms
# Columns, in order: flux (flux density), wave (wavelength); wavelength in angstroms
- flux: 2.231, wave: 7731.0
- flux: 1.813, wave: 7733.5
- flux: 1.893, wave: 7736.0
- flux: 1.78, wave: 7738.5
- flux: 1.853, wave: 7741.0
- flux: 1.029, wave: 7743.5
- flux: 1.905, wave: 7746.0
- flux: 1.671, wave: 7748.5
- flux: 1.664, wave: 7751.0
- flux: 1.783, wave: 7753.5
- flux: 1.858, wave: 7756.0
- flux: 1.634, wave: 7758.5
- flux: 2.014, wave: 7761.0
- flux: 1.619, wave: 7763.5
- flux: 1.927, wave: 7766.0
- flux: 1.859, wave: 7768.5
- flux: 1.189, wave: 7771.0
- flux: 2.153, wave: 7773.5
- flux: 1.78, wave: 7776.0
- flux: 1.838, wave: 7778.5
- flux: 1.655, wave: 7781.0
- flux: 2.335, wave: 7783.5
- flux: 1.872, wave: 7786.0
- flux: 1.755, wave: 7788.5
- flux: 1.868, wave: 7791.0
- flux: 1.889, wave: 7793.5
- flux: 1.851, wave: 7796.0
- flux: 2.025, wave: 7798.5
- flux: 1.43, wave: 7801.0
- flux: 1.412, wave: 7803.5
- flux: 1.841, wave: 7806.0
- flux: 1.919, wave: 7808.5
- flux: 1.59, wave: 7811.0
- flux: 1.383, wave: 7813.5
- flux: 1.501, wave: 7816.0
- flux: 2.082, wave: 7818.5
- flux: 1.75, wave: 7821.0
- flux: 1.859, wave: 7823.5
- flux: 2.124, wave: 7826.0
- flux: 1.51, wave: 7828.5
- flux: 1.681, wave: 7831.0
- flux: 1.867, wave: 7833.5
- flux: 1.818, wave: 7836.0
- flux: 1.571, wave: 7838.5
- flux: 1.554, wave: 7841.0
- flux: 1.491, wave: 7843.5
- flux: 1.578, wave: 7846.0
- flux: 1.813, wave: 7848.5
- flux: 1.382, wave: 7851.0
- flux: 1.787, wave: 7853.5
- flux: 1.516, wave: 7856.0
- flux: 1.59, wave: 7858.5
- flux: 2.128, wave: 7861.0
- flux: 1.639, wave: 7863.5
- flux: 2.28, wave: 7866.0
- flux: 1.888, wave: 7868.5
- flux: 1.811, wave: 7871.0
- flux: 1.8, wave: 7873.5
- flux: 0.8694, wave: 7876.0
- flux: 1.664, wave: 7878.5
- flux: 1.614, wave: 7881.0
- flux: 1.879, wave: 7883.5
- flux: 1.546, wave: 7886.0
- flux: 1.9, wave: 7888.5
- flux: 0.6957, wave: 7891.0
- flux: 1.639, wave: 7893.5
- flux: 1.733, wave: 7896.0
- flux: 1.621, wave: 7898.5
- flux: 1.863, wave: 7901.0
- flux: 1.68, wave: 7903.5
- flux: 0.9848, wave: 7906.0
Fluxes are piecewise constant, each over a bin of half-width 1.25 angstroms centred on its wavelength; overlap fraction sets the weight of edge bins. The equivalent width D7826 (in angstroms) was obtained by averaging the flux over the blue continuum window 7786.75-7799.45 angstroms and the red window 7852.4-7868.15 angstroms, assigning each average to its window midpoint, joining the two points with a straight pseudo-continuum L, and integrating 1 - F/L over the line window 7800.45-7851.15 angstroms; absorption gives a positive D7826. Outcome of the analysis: 4.6 angstroms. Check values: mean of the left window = 1.87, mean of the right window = 1.83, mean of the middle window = 1.68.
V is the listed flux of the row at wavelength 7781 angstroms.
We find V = 1.655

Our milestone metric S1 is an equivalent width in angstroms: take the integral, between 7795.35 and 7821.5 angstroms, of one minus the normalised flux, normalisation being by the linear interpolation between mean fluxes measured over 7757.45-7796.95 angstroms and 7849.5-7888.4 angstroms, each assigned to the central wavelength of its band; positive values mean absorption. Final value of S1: 1.2 angstroms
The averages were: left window 1.83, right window 1.7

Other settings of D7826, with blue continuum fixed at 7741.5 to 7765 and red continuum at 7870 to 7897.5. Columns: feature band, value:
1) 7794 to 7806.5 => -0.5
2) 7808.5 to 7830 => -1.5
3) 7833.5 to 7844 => -0.3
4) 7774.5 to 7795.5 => -2.7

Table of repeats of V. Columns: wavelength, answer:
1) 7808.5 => 1.919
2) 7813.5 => 1.383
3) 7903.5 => 1.68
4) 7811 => 1.59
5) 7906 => 0.9848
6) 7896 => 1.733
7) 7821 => 1.75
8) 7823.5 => 1.859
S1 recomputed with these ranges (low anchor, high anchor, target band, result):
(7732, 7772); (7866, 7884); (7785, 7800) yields -1.4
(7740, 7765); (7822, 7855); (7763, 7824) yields -2.8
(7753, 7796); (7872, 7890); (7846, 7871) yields -1.9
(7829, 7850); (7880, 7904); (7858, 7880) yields -1.5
